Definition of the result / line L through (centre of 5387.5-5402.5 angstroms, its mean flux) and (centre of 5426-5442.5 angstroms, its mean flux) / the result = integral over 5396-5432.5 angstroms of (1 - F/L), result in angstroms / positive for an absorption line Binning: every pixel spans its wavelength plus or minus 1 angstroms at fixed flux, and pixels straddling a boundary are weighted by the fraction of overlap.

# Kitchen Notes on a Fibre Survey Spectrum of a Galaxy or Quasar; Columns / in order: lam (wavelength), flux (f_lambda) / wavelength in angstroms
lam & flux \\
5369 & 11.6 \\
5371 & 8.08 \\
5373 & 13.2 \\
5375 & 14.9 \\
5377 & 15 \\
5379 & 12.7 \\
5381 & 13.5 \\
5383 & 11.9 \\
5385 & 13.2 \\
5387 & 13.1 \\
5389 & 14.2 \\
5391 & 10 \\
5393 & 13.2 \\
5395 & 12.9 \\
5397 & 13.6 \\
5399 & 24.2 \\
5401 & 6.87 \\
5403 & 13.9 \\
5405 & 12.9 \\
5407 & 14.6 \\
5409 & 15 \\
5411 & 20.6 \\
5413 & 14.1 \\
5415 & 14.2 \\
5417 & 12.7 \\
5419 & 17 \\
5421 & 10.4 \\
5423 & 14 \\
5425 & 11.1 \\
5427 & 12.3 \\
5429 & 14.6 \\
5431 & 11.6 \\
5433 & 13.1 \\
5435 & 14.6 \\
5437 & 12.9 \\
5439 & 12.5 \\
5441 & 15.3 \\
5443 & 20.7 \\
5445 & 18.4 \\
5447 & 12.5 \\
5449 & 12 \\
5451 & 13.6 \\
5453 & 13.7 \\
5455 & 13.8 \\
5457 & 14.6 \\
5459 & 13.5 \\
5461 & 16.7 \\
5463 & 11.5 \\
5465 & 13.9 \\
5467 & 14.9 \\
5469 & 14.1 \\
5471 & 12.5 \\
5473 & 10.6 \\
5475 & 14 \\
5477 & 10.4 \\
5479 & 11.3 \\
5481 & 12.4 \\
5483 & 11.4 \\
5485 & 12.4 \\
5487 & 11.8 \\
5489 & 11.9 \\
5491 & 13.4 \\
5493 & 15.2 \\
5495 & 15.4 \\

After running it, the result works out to -1.4 angstroms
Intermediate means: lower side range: 13.6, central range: 14.1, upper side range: 13.6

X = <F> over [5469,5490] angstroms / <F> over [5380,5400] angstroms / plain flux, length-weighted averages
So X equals 0.9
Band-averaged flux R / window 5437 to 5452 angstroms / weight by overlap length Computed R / 14.9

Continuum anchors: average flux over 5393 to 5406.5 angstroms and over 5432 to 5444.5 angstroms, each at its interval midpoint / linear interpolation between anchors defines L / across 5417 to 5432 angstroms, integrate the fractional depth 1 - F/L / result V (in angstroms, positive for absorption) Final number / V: 1.7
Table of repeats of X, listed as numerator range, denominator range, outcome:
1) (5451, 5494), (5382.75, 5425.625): 0.94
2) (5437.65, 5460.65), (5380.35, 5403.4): 1.09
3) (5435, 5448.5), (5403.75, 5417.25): 1.02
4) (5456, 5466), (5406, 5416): 0.89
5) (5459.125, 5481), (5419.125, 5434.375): 1.02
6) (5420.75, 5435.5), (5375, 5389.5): 0.95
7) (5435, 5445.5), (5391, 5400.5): 1.06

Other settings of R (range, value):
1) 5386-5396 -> 12.7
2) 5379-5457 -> 13.9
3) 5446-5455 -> 13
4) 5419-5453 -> 13.8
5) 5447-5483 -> 13.1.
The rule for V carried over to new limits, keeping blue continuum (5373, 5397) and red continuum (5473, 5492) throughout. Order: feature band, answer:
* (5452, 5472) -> -2.7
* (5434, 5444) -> -2.1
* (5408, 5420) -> -2.6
